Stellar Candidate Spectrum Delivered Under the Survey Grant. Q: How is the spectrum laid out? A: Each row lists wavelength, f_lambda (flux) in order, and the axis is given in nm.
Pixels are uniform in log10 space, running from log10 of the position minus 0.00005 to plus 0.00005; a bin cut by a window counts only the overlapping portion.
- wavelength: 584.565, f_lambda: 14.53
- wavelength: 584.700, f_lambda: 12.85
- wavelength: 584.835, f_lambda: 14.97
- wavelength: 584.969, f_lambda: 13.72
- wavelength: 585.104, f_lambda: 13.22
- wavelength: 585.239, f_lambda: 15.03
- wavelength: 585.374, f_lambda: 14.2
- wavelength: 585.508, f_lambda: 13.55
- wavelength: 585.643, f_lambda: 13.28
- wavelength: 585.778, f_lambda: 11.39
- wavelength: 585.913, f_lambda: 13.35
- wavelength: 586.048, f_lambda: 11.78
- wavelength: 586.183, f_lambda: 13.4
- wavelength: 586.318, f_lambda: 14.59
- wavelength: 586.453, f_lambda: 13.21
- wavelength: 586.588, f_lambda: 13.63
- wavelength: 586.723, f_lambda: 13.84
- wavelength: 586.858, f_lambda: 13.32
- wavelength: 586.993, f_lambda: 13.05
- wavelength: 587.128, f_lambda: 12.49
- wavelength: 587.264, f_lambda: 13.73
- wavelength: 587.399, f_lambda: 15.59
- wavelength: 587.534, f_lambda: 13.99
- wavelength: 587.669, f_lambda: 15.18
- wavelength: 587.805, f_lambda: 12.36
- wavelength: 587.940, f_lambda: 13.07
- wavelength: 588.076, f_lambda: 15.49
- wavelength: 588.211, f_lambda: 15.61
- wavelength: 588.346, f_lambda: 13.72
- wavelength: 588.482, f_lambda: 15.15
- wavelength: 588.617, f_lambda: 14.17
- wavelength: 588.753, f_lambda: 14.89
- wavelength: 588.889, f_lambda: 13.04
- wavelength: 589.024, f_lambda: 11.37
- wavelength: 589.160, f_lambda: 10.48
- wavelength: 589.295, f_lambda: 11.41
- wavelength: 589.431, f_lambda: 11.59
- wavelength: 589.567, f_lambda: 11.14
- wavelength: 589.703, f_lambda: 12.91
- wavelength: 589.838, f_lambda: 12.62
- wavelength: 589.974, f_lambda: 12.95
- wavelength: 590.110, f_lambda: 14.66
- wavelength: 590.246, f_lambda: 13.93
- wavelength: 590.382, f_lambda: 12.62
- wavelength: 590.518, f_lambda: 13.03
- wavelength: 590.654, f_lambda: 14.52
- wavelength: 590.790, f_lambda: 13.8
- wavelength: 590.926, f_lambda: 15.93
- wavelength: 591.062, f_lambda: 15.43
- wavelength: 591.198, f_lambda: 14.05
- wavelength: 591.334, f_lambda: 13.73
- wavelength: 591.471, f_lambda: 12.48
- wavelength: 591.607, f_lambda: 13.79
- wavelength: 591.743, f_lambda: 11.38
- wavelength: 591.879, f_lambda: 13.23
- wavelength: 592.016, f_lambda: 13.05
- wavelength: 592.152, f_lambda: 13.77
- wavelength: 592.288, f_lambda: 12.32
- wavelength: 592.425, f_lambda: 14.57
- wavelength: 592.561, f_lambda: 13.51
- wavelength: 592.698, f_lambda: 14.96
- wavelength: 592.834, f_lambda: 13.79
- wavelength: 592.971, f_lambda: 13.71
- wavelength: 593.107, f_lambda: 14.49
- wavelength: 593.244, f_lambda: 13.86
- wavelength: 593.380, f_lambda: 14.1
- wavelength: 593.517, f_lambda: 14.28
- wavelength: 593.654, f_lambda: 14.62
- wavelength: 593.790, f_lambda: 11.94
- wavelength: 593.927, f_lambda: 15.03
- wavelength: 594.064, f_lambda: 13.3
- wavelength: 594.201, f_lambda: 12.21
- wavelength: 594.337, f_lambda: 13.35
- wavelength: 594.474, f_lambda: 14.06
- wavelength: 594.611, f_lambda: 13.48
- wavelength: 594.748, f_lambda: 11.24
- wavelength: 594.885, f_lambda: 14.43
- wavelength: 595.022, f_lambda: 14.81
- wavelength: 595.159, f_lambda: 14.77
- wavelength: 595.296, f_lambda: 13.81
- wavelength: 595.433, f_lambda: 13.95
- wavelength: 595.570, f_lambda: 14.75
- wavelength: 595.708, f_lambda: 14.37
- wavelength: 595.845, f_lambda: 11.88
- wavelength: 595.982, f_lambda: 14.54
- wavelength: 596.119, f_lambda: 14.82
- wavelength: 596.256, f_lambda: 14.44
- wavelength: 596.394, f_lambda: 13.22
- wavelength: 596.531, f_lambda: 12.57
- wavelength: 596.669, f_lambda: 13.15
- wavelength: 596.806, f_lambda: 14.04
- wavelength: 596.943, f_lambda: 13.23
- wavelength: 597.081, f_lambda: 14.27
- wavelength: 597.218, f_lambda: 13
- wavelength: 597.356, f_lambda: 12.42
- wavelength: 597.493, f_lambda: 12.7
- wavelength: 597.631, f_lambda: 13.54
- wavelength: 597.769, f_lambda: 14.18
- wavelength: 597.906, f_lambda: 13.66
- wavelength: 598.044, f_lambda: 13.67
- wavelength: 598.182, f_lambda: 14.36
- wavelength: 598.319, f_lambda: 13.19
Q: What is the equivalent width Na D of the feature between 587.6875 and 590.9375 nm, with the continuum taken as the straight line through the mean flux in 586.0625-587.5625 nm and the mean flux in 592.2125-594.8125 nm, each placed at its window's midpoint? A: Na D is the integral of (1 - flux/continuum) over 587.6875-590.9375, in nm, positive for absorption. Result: 0.07 nm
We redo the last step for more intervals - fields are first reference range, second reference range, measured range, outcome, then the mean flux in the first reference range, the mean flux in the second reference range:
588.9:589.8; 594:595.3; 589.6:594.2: -0.415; 11.6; 13.5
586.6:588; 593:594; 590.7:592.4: 0.037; 13.7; 14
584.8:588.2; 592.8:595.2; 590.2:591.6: -0.024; 13.7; 13.7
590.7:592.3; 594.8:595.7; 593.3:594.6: 0.042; 13.6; 14.3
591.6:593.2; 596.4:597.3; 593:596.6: -0.091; 13.5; 13.4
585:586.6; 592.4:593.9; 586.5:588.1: -0.030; 13.4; 14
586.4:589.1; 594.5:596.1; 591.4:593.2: 0.049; 13.8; 13.9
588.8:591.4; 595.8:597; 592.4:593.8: -0.074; 13.1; 13.6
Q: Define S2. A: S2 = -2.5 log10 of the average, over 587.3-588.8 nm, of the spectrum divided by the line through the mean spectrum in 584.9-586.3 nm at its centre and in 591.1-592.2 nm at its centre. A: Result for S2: -0.09 mag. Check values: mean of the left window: 13.3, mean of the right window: 13.2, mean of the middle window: 14.5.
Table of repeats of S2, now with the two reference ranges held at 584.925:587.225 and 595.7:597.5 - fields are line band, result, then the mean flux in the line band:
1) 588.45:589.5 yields 0.06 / 12.7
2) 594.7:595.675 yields -0.04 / 14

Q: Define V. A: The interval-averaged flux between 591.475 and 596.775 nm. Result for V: 13.7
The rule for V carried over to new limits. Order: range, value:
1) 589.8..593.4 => 13.7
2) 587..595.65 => 13.6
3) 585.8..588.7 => 13.8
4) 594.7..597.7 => 13.6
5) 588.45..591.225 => 13.3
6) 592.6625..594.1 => 14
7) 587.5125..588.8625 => 14.3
